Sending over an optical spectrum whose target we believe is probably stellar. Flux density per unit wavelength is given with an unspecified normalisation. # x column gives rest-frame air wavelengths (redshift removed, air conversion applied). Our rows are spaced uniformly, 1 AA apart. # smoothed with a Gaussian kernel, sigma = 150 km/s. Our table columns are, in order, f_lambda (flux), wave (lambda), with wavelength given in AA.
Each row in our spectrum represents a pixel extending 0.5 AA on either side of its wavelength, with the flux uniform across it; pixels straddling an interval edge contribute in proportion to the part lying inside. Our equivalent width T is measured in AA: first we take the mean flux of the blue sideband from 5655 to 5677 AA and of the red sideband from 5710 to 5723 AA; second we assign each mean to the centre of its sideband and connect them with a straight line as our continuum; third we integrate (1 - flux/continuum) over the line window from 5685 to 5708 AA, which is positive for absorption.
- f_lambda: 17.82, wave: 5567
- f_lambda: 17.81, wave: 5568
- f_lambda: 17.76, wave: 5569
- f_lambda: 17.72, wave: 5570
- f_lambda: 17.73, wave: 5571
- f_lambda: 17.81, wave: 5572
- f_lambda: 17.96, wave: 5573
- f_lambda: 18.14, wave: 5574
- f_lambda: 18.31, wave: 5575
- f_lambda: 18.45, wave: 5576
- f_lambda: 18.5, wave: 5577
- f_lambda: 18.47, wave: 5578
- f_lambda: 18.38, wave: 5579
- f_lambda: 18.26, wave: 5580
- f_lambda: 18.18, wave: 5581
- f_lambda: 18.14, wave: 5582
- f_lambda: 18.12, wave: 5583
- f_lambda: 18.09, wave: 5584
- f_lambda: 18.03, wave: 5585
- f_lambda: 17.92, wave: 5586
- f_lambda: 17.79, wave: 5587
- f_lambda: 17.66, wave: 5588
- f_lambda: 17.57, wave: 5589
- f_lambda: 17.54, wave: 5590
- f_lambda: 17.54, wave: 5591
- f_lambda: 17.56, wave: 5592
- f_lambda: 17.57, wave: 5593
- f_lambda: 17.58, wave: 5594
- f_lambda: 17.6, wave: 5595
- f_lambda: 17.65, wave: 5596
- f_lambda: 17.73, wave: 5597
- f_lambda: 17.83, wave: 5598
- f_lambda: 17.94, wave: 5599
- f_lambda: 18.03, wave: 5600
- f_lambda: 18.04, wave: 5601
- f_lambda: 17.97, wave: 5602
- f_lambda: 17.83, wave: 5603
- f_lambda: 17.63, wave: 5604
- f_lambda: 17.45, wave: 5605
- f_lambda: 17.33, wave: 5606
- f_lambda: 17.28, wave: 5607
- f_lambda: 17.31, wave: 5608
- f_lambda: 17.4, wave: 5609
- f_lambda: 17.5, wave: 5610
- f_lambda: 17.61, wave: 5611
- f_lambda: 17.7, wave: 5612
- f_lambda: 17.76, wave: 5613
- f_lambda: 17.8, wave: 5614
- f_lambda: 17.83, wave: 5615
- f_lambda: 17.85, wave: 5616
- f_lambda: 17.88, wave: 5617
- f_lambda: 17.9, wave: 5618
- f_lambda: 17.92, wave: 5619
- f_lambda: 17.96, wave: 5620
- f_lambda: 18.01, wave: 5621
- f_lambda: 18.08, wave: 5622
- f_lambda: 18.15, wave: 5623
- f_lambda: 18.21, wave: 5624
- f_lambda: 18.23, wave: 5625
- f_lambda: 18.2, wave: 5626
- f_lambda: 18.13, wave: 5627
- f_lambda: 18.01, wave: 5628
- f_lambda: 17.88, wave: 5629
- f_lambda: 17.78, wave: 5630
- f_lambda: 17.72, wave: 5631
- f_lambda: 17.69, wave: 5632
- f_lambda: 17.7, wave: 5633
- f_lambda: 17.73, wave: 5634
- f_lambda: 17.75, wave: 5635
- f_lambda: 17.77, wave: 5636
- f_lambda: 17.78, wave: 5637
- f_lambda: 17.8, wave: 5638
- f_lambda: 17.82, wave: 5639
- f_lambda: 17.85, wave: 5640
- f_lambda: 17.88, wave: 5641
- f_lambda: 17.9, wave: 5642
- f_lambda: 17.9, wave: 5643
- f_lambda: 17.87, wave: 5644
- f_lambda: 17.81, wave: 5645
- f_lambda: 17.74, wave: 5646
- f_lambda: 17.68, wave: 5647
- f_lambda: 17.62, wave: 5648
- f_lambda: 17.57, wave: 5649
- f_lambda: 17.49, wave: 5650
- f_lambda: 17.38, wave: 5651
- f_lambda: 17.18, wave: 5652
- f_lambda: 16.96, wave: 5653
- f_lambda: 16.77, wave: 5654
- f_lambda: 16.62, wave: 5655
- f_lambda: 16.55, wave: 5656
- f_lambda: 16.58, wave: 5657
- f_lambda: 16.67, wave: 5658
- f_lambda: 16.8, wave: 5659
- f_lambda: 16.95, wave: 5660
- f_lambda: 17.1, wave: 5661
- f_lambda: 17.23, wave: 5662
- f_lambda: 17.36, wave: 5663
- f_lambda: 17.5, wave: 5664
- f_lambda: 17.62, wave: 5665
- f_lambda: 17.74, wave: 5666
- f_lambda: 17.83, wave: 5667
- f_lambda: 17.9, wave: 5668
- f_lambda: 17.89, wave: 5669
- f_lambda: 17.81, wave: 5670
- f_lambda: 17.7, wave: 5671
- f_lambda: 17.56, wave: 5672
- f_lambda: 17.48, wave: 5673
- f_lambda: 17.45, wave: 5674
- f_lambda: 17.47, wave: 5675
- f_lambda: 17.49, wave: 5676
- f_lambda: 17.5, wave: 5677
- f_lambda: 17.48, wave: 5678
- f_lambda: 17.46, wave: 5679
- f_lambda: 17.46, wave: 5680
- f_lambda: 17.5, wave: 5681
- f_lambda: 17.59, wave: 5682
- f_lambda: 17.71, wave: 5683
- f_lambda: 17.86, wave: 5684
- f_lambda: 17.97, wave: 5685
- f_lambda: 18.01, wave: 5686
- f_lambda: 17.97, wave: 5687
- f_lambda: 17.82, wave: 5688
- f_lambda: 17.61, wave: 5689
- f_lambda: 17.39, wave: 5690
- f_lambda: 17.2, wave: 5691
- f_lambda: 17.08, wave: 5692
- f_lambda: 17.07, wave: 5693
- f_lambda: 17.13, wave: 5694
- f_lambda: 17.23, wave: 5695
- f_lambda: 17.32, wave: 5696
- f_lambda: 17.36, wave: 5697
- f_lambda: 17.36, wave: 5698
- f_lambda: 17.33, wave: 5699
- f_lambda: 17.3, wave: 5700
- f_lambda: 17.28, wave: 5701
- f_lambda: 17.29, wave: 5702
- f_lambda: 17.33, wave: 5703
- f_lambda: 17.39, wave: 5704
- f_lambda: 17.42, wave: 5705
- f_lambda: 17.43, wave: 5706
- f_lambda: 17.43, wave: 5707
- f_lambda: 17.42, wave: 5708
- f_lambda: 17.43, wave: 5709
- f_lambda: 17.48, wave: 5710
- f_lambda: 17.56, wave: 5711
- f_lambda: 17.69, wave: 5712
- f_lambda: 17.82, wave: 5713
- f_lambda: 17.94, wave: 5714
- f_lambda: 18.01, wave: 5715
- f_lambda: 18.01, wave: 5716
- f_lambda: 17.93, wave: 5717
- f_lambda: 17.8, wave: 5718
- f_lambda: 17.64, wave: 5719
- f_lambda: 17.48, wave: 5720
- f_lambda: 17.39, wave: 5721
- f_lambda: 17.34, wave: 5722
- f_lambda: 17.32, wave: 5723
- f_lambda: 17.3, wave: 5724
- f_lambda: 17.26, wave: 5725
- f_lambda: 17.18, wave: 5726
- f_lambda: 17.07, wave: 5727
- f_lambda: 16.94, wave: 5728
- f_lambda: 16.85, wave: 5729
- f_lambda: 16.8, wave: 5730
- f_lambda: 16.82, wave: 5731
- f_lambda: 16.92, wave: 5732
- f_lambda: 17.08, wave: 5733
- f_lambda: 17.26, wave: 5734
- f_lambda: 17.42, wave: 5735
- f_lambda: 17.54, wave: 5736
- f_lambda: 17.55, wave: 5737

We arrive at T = 0.2 AA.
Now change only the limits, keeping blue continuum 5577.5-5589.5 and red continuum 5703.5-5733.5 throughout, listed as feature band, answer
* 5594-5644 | 0.20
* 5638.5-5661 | 0.50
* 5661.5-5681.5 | 0.07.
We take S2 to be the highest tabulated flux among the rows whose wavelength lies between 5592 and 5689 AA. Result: 18.23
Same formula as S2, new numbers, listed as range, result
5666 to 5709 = 18.01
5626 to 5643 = 18.2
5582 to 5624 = 18.21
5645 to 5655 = 17.81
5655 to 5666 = 17.74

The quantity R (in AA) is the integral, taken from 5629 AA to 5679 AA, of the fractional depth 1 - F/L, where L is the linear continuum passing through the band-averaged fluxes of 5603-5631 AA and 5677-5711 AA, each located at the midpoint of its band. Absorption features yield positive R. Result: 0.4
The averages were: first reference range 17.8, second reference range 17.5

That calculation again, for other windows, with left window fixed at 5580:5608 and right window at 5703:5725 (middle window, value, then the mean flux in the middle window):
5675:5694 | 0.1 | 17.6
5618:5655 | -0.1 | 17.8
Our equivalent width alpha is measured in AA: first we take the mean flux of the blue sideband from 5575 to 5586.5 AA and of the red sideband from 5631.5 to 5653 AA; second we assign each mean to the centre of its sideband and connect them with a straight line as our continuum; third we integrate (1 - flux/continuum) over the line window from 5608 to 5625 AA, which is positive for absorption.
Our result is 0.1 AA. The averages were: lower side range 18.2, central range 17.8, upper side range 17.7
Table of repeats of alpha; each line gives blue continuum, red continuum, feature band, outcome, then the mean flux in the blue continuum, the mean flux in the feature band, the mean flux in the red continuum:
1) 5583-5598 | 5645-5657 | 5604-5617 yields -0.02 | 17.7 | 17.6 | 17.2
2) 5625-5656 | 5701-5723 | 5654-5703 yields 0.58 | 17.7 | 17.4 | 17.6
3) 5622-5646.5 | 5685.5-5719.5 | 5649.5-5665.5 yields 0.64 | 17.9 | 17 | 17.5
